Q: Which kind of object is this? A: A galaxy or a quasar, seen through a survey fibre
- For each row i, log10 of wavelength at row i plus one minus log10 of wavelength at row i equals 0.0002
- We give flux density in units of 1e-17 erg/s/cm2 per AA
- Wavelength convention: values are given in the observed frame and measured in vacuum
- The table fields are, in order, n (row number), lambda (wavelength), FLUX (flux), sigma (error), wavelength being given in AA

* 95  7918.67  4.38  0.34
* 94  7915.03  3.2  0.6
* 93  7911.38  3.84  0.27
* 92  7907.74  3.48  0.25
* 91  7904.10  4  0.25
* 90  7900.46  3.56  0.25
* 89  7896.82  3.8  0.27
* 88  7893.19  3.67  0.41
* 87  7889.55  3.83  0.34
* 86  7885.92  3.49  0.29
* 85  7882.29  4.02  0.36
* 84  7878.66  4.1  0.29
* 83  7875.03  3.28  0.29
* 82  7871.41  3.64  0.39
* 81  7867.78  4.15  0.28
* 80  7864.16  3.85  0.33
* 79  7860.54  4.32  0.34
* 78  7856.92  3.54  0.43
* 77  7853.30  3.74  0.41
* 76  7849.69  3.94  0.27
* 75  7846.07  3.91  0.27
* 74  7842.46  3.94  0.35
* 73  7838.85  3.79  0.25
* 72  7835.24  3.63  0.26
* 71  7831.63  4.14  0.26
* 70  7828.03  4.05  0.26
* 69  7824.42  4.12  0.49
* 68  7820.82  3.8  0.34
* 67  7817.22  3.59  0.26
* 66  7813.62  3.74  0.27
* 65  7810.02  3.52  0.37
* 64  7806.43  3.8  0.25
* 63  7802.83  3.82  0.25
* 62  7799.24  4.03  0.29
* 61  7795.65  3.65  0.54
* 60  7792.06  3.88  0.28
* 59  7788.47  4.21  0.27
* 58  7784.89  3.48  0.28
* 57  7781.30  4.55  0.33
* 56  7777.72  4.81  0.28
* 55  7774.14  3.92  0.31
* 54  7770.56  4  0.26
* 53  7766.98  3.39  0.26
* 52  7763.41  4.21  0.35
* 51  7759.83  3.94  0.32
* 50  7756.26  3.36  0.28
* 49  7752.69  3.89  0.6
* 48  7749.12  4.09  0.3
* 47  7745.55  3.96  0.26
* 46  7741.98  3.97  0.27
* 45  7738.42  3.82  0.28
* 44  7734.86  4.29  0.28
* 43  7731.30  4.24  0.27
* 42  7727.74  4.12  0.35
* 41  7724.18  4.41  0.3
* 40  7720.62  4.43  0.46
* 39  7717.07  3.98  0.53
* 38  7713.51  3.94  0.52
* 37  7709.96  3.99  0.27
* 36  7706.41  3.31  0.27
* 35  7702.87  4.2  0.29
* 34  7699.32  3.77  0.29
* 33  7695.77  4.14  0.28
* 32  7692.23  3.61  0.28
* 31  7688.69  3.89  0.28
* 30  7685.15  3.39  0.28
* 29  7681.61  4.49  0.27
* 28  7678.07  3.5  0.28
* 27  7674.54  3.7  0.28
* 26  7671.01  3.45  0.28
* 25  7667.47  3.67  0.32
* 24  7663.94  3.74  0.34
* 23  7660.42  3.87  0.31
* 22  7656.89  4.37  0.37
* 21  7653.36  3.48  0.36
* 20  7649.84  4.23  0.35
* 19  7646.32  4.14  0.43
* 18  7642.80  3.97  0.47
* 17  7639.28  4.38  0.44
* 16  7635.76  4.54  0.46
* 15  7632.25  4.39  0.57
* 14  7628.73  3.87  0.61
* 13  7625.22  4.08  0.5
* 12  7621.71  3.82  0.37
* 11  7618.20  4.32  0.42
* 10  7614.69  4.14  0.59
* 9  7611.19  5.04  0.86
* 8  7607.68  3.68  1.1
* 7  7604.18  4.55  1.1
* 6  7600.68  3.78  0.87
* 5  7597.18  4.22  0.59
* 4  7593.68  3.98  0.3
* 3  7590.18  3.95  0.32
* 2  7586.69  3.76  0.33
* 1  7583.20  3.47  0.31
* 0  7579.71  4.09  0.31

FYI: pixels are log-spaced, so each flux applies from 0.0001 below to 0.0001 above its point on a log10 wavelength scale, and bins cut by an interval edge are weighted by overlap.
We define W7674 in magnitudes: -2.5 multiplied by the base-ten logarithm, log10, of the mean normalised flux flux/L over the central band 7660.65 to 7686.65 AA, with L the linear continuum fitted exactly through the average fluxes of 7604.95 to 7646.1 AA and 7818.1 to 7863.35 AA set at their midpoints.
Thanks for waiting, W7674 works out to 0.12 mag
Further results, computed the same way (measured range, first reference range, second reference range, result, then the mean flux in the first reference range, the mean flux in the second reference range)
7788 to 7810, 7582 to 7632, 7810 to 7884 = 0.014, 4.06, 3.86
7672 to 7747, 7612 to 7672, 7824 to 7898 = 0.009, 4.05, 3.85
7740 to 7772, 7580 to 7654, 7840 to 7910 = 0.020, 4.1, 3.8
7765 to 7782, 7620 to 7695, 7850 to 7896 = -0.066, 3.94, 3.81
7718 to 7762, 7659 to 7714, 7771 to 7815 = -0.047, 3.79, 3.95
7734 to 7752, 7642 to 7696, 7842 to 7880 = -0.044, 3.84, 3.85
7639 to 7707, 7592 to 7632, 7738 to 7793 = 0.058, 4.14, 3.97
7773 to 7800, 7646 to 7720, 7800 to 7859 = -0.066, 3.85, 3.82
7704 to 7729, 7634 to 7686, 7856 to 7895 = -0.034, 3.94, 3.81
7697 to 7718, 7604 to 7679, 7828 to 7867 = 0.035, 4.04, 3.9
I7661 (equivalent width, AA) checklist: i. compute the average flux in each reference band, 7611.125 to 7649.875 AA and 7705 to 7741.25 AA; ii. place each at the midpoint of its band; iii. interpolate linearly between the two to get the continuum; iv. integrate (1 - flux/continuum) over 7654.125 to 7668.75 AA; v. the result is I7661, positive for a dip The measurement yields 0.9 AA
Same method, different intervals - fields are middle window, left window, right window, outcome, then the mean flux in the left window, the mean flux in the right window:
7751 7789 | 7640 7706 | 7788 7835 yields -1.11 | 3.86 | 3.86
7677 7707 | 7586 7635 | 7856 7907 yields 1.43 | 4.13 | 3.8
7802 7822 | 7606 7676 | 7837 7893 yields 0.92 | 4.05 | 3.83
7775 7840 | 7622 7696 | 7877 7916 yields -1.89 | 3.94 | 3.74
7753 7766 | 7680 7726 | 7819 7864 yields 0.41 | 3.96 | 3.91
